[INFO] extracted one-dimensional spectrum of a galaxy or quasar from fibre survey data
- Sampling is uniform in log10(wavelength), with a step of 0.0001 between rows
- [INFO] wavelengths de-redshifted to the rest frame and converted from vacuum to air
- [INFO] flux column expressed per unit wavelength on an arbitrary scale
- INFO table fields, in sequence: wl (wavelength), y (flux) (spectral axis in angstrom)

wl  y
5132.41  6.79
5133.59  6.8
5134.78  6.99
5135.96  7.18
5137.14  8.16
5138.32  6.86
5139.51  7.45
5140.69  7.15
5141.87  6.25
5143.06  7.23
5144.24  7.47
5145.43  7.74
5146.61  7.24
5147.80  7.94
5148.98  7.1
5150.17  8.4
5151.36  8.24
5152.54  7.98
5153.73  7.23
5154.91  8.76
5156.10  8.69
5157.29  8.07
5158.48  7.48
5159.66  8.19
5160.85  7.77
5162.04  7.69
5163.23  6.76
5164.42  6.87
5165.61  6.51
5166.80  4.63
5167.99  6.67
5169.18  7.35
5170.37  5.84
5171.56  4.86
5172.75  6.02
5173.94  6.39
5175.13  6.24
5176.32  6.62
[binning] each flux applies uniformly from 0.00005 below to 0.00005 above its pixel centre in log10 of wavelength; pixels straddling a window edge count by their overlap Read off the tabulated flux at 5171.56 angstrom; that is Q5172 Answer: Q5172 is 4.86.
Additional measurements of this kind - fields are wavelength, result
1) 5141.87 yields 6.25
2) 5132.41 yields 6.79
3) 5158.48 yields 7.48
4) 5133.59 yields 6.8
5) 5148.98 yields 7.1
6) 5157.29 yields 8.07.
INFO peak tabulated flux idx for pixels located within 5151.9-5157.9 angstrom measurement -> 8.76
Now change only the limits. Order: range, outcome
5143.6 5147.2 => 7.74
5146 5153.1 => 8.4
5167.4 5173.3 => 7.35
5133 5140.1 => 8.16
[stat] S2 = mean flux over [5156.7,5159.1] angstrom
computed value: 7.8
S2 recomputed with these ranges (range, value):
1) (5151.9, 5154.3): 7.63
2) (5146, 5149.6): 7.44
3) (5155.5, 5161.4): 8.04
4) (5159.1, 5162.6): 7.87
